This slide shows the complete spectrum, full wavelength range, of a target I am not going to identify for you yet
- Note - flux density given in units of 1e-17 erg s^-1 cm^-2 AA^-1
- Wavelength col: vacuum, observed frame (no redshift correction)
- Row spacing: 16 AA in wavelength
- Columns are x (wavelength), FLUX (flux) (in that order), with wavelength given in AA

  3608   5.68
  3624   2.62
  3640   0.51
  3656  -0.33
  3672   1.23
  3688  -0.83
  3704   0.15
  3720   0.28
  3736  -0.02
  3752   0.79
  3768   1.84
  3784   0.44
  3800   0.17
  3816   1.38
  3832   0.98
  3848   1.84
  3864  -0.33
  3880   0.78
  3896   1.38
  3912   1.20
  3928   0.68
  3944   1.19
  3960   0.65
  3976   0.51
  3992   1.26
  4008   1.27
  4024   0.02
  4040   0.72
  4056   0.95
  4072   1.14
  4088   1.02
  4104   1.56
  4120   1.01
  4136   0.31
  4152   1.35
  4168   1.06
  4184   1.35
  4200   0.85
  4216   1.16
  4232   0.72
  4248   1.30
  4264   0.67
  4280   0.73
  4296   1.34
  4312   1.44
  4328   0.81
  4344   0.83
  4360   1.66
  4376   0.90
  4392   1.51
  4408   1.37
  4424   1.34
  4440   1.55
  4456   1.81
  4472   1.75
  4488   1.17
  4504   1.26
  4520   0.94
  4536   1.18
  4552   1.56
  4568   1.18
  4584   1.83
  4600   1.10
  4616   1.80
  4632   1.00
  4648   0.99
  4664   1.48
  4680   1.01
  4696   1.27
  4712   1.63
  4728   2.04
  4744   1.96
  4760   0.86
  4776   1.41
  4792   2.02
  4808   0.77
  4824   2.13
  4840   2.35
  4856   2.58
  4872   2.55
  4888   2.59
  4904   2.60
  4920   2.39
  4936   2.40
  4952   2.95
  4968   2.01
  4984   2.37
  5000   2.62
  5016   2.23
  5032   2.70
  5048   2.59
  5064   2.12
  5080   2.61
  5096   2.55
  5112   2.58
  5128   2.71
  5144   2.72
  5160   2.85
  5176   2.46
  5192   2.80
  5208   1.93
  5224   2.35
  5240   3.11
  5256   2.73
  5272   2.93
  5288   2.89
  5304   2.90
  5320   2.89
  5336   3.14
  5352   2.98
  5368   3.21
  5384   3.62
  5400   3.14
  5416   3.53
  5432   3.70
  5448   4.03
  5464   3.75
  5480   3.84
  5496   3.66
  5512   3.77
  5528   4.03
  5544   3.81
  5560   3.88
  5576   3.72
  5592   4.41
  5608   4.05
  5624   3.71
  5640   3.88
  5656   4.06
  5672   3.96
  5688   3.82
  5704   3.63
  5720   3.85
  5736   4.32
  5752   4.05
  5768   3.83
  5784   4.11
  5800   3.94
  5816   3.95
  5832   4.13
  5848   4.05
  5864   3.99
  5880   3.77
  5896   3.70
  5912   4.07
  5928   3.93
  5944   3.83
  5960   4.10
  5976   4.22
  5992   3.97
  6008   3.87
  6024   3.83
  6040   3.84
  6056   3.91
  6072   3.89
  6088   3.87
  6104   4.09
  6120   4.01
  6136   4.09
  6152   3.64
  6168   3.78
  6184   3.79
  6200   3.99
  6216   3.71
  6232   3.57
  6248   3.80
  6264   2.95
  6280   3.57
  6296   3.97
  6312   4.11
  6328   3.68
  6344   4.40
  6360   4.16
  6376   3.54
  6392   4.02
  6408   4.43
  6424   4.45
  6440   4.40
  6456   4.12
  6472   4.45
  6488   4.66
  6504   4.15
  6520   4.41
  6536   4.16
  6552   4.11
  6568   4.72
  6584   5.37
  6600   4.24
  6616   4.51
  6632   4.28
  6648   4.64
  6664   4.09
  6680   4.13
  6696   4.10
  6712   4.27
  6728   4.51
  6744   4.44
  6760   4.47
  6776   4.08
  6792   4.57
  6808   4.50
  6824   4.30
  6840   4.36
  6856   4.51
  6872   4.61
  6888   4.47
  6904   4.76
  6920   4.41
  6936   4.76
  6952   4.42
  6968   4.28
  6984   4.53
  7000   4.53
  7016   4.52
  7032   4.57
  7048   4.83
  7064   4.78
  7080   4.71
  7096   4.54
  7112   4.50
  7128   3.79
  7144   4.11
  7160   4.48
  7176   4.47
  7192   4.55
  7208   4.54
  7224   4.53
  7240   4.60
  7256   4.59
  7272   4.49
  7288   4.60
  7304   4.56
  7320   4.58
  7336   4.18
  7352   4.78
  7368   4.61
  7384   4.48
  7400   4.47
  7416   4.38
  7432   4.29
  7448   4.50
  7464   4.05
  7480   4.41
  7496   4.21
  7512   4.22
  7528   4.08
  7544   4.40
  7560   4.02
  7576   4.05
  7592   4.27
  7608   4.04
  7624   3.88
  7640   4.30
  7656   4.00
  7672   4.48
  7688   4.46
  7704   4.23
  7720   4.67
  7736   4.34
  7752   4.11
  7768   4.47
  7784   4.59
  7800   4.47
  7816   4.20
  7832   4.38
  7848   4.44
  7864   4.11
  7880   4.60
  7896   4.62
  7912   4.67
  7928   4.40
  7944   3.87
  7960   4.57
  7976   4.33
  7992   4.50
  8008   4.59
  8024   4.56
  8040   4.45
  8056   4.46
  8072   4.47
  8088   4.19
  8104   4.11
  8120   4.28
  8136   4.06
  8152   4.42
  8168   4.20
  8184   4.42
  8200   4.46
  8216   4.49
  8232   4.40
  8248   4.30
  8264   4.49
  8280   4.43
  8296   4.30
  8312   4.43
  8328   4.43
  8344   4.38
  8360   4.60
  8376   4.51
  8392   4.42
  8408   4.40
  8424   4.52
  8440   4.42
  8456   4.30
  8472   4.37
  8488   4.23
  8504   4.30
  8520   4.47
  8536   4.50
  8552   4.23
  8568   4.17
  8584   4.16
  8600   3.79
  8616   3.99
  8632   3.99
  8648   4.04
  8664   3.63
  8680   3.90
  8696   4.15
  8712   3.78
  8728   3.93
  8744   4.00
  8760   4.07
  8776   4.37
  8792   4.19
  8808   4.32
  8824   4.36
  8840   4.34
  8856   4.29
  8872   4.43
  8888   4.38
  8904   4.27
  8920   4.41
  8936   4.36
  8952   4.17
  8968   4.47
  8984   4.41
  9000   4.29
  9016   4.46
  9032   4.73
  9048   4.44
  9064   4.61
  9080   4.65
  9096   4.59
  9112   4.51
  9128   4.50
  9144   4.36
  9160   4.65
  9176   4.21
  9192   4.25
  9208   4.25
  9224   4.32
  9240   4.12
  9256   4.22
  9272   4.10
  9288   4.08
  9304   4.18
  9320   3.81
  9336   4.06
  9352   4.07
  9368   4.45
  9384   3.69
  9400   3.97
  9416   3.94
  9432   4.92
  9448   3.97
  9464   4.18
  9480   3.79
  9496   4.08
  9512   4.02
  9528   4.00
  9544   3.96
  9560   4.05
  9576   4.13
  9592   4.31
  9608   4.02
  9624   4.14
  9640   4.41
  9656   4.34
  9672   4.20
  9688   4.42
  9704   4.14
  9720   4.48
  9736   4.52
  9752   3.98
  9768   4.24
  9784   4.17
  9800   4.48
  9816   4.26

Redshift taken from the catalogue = 0.21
